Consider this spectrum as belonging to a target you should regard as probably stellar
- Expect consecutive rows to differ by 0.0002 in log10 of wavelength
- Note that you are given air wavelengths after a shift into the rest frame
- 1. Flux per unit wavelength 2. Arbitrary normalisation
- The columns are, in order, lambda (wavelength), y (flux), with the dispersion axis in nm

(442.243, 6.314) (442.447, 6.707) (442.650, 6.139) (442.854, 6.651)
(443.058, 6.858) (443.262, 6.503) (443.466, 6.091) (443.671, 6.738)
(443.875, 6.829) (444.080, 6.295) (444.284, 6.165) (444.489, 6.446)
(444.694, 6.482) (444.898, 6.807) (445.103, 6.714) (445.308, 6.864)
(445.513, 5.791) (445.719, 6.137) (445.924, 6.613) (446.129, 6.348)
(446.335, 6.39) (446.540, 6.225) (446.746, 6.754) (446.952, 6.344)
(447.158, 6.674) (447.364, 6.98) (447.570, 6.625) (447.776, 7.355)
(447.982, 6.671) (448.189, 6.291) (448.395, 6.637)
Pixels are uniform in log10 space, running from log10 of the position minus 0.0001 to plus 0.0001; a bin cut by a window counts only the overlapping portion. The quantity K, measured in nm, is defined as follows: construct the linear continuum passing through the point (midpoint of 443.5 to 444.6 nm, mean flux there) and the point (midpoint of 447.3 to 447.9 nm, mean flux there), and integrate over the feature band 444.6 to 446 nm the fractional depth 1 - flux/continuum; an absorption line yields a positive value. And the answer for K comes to 0.03 nm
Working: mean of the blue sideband 6.46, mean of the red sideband 6.98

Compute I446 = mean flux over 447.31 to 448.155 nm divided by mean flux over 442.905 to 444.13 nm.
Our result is 1.0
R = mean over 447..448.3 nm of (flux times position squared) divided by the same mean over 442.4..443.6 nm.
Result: 1.06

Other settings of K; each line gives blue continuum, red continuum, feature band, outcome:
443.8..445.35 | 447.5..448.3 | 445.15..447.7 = 0.064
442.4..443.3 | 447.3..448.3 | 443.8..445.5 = 0.030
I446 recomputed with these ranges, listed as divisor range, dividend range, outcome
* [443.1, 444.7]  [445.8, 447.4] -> 1.01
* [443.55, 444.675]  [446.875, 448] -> 1.05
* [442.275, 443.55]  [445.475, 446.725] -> 0.97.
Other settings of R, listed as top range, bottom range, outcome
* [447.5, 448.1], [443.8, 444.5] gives 1.09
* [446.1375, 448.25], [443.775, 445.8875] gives 1.04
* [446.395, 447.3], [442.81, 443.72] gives 1.01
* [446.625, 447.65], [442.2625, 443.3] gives 1.04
